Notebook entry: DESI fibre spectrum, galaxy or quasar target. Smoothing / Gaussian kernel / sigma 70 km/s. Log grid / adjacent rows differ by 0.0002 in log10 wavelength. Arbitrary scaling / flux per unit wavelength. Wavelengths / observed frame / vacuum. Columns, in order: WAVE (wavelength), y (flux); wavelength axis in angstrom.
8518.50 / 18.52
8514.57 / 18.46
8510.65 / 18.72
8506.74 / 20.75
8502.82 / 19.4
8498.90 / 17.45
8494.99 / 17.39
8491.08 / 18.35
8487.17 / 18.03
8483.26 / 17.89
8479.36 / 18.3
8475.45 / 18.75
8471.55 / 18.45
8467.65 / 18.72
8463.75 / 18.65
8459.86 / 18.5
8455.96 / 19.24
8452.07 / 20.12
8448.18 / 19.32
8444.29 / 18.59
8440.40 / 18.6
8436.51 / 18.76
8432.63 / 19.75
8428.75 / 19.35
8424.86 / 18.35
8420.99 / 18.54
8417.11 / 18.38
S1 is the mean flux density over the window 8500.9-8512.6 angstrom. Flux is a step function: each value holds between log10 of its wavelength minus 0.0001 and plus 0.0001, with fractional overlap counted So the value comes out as 19.6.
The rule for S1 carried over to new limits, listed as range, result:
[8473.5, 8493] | 18.3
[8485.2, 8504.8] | 18.1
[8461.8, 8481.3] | 18.6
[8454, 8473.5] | 18.7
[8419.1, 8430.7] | 18.8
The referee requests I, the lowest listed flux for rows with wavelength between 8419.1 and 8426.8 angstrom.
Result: 18.35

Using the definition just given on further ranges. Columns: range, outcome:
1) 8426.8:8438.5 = 18.76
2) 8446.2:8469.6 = 18.5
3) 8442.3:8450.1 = 18.59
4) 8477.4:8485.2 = 17.89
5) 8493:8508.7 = 17.39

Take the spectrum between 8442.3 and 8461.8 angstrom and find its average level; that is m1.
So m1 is 19.2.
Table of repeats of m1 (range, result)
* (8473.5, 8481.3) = 18.5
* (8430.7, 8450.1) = 19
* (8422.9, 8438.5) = 19.1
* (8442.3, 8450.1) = 18.9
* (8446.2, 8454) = 19.7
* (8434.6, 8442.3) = 18.7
